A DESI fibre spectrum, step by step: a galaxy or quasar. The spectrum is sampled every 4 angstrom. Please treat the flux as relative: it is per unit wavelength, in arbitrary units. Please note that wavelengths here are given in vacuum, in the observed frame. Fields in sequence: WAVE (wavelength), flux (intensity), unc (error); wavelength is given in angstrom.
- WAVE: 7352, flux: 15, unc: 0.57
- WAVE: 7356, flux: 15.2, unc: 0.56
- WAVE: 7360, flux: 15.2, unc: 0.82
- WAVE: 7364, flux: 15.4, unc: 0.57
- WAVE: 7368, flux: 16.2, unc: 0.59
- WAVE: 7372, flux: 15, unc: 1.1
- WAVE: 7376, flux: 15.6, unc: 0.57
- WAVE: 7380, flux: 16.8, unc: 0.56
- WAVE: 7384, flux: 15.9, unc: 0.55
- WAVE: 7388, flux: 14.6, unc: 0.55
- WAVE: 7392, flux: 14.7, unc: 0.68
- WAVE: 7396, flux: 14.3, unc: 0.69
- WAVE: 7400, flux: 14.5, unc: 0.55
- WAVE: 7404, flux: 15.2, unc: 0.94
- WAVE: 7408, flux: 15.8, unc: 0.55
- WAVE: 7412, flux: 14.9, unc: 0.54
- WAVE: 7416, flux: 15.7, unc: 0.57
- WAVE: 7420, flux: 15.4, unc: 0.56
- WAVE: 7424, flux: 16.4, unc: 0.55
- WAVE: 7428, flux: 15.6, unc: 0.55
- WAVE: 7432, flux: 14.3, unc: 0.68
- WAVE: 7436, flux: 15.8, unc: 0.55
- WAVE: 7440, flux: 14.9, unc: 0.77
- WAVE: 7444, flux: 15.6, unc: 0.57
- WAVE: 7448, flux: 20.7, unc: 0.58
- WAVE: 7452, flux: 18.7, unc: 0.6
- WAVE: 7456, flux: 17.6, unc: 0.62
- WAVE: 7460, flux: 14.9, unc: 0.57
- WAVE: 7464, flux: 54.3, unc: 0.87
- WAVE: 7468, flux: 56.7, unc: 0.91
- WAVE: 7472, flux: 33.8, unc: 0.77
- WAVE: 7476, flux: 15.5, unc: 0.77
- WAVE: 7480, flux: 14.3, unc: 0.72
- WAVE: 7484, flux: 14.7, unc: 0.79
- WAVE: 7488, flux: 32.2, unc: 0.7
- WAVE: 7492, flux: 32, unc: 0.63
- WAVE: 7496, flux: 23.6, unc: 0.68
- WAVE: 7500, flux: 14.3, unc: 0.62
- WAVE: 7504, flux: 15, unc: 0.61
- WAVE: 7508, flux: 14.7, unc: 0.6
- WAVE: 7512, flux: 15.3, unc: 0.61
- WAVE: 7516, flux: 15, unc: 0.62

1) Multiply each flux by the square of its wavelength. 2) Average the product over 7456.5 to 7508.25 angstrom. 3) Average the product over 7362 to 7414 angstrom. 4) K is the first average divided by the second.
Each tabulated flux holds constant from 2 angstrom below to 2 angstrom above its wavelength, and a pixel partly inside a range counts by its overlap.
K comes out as 1.74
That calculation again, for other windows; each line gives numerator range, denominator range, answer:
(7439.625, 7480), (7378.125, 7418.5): 1.74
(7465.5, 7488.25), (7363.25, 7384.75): 1.82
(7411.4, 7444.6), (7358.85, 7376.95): 1.01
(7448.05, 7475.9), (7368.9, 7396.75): 2.04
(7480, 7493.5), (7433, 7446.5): 1.58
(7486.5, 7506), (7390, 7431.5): 1.56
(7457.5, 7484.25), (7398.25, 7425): 1.97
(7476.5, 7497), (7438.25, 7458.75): 1.32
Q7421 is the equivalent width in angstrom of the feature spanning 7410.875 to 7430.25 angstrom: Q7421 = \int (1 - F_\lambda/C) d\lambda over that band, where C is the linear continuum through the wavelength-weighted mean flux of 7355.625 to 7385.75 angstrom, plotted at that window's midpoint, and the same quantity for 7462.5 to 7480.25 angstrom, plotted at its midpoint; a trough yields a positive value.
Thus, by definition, 7.70 angstrom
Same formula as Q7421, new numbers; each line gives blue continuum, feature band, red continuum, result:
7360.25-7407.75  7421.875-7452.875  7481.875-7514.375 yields 2.1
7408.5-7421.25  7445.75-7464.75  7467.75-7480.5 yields 1.0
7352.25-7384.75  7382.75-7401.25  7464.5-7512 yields 2.8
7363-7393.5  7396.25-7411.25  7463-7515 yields 2.3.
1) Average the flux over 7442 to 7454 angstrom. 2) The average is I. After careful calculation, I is 18.3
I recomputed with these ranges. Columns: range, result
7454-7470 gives 35.9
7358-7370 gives 15.6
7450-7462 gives 17.1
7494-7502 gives 19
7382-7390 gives 15.2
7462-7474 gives 48.3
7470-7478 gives 24.6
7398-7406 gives 14.8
